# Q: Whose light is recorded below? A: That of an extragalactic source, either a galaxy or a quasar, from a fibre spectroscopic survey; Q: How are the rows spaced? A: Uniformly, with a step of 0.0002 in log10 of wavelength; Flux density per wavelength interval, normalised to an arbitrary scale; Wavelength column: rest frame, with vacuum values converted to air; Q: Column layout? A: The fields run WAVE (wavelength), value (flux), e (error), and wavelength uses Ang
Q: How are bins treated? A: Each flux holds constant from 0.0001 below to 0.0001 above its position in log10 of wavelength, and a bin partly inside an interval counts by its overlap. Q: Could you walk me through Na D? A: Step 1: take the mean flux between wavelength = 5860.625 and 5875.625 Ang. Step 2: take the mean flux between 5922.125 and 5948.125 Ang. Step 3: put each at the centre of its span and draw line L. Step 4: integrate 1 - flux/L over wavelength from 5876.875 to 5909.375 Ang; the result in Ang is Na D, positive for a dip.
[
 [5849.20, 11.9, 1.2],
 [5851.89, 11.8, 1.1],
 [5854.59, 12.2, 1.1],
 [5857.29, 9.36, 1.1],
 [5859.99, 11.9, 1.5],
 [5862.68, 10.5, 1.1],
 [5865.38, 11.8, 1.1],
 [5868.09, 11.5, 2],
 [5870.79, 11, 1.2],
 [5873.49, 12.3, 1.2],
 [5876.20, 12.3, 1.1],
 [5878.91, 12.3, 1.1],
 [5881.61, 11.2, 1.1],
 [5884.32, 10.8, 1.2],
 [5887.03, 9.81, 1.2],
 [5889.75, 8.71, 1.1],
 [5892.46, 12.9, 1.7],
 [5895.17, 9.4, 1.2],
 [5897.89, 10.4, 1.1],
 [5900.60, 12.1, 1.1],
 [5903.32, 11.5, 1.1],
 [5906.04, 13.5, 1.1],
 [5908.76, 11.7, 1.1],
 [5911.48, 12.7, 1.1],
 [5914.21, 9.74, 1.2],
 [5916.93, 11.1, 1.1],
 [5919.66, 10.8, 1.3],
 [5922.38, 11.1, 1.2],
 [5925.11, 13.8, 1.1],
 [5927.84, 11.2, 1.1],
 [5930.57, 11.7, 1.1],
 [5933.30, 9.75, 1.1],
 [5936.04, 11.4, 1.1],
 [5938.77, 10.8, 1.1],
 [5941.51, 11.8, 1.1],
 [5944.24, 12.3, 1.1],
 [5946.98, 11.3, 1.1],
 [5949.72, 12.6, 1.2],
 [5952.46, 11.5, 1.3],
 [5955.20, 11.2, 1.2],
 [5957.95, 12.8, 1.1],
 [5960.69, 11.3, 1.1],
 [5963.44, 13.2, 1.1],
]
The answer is 0.9 Ang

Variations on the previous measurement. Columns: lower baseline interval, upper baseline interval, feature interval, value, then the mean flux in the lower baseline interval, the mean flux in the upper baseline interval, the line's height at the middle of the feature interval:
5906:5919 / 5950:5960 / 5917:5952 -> 0.53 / 11.5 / 11.9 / 11.7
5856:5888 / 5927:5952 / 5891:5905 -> 0.04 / 11.3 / 11.4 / 11.3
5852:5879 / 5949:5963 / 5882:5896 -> 1.43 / 11.5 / 11.9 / 11.6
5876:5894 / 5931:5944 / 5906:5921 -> -0.46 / 11.1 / 11.1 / 11.1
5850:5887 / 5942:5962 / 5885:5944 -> 2.06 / 11.4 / 11.9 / 11.7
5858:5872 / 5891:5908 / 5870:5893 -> 0.45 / 11.3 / 11.6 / 11.4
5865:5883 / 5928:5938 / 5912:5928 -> -0.33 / 11.8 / 11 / 11.1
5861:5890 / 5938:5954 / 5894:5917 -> 0.12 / 11.2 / 11.7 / 11.4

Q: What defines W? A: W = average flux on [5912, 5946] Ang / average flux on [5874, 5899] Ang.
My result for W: 1.0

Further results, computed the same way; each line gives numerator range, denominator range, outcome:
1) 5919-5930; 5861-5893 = 1.05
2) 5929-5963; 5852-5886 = 1.01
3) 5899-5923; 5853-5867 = 1.04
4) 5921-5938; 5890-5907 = 1.01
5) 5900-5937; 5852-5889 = 1.03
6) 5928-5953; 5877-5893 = 1.05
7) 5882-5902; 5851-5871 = 0.94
